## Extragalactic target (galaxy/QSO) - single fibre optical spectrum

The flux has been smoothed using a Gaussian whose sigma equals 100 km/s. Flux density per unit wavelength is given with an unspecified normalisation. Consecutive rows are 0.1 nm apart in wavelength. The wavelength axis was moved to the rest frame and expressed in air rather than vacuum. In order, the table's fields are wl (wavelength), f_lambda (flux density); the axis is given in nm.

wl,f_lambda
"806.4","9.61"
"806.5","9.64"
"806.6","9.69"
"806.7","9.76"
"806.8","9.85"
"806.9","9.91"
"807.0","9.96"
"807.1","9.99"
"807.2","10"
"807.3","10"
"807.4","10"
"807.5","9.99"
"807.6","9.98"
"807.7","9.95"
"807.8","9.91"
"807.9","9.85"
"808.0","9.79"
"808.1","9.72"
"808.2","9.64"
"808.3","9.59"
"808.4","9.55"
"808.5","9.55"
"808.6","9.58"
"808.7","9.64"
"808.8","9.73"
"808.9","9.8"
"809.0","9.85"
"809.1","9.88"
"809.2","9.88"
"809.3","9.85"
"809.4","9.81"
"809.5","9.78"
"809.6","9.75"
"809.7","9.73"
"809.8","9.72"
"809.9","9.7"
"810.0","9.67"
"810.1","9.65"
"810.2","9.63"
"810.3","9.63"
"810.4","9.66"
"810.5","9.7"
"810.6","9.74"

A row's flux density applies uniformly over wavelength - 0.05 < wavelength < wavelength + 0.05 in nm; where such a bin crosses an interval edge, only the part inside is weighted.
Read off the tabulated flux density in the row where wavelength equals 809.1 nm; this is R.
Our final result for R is 9.88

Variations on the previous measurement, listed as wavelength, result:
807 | 9.96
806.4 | 9.61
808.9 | 9.8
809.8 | 9.72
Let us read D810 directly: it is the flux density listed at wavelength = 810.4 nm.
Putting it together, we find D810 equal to 9.66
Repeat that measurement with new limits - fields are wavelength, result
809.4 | 9.81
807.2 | 10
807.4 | 10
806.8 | 9.85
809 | 9.85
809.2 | 9.88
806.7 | 9.76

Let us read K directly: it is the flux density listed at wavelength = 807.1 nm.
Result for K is 9.99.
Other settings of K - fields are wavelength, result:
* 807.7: 9.95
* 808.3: 9.59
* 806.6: 9.69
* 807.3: 10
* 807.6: 9.98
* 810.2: 9.63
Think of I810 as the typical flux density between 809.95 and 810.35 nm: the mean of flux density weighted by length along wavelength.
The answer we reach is 9.65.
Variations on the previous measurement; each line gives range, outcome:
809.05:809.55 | 9.84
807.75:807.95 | 9.88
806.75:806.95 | 9.88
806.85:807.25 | 9.97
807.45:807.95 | 9.94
